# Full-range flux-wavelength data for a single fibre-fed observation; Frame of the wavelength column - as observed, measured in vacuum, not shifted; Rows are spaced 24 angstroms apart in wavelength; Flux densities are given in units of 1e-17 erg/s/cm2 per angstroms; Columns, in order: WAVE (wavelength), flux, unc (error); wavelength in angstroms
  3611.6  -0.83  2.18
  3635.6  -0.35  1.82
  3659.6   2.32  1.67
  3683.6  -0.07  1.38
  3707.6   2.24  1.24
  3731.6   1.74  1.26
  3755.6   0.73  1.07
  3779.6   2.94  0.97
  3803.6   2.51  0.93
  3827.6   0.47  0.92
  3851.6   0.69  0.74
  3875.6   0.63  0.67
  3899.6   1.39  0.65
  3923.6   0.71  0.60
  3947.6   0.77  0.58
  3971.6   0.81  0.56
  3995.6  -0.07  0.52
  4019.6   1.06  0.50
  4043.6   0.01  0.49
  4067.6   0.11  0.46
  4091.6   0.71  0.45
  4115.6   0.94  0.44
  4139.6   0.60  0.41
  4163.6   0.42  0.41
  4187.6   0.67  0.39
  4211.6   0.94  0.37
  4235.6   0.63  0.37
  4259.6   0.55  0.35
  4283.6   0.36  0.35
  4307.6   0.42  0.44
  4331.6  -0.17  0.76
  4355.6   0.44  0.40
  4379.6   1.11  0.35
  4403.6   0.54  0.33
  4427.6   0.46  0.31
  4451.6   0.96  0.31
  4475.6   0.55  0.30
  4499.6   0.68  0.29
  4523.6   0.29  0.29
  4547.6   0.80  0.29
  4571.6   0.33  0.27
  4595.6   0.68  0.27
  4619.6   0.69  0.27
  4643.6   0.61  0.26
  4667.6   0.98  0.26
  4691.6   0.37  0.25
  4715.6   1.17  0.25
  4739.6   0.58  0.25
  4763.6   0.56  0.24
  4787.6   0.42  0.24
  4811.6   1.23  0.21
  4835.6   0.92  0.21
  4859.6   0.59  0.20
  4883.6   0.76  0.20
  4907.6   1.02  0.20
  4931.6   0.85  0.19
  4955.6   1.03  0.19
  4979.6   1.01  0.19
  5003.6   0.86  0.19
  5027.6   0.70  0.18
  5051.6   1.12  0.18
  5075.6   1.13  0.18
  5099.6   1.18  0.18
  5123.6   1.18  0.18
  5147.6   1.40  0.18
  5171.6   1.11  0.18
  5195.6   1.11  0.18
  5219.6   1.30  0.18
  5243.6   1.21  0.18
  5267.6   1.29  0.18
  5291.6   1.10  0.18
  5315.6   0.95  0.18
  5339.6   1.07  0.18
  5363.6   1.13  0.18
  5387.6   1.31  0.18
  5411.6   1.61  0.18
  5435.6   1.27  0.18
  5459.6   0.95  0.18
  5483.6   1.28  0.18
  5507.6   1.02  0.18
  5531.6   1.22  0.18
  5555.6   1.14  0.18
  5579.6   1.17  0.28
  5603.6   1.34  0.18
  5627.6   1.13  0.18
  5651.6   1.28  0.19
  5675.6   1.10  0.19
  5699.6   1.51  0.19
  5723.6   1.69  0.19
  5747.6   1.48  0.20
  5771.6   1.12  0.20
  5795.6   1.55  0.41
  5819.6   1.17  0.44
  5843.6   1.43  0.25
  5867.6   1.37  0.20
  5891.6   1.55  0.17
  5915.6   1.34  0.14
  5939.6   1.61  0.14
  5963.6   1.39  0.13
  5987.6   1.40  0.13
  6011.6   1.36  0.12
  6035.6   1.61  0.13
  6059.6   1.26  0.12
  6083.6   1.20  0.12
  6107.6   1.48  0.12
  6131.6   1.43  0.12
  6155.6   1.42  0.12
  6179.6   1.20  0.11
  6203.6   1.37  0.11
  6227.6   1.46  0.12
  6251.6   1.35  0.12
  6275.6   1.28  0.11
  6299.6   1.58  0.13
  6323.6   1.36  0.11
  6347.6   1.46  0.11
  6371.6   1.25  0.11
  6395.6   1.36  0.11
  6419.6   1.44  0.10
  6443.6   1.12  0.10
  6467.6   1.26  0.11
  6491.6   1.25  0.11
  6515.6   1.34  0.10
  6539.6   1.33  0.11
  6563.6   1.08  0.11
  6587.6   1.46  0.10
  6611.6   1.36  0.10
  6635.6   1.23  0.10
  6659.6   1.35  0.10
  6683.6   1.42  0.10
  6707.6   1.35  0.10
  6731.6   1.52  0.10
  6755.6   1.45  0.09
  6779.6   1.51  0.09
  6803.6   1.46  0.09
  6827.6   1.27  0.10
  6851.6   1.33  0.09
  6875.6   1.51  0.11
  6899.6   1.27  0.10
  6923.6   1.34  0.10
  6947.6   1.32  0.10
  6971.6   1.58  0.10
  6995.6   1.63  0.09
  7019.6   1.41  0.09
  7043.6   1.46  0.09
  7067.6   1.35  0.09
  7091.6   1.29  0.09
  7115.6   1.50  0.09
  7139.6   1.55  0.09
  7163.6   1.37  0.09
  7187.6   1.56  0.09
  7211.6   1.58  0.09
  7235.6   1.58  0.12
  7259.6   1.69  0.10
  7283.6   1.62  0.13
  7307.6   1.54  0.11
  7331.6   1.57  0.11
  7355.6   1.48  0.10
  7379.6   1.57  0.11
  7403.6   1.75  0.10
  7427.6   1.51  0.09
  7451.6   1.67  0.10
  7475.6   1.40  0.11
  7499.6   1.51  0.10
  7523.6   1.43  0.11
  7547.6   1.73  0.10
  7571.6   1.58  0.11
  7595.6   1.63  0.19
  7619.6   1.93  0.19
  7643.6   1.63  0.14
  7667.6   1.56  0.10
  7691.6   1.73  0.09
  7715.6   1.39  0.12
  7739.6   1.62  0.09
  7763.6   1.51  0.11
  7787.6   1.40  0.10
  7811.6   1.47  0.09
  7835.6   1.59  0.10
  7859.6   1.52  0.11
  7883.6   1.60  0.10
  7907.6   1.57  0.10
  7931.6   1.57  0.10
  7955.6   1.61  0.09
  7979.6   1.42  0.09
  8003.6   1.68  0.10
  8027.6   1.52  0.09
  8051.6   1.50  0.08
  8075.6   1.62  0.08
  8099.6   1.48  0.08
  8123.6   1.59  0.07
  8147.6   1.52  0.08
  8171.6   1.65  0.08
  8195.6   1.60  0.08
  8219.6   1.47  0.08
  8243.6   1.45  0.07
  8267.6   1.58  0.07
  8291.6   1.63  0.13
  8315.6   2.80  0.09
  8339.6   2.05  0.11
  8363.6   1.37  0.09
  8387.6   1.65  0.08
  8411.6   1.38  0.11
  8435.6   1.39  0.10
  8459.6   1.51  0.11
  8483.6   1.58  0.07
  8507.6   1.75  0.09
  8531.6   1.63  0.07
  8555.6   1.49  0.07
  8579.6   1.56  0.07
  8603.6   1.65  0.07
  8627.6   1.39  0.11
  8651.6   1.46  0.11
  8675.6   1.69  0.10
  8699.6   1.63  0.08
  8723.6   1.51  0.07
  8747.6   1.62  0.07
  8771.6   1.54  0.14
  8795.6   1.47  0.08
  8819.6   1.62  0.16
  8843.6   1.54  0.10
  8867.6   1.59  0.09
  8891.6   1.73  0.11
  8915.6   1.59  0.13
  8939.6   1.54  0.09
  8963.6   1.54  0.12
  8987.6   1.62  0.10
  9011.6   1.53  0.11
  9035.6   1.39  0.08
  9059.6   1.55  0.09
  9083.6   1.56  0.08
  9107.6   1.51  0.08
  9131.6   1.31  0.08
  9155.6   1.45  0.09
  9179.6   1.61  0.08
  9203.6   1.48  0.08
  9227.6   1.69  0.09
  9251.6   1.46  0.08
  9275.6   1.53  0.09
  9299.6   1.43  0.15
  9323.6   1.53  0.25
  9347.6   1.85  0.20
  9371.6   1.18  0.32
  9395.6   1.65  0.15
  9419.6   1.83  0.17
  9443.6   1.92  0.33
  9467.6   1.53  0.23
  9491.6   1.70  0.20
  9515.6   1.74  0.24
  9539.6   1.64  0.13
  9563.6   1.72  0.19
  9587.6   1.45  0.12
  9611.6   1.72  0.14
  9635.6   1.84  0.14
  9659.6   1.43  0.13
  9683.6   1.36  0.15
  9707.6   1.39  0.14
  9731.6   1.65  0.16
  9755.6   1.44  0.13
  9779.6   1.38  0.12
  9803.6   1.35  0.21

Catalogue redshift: 0.267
